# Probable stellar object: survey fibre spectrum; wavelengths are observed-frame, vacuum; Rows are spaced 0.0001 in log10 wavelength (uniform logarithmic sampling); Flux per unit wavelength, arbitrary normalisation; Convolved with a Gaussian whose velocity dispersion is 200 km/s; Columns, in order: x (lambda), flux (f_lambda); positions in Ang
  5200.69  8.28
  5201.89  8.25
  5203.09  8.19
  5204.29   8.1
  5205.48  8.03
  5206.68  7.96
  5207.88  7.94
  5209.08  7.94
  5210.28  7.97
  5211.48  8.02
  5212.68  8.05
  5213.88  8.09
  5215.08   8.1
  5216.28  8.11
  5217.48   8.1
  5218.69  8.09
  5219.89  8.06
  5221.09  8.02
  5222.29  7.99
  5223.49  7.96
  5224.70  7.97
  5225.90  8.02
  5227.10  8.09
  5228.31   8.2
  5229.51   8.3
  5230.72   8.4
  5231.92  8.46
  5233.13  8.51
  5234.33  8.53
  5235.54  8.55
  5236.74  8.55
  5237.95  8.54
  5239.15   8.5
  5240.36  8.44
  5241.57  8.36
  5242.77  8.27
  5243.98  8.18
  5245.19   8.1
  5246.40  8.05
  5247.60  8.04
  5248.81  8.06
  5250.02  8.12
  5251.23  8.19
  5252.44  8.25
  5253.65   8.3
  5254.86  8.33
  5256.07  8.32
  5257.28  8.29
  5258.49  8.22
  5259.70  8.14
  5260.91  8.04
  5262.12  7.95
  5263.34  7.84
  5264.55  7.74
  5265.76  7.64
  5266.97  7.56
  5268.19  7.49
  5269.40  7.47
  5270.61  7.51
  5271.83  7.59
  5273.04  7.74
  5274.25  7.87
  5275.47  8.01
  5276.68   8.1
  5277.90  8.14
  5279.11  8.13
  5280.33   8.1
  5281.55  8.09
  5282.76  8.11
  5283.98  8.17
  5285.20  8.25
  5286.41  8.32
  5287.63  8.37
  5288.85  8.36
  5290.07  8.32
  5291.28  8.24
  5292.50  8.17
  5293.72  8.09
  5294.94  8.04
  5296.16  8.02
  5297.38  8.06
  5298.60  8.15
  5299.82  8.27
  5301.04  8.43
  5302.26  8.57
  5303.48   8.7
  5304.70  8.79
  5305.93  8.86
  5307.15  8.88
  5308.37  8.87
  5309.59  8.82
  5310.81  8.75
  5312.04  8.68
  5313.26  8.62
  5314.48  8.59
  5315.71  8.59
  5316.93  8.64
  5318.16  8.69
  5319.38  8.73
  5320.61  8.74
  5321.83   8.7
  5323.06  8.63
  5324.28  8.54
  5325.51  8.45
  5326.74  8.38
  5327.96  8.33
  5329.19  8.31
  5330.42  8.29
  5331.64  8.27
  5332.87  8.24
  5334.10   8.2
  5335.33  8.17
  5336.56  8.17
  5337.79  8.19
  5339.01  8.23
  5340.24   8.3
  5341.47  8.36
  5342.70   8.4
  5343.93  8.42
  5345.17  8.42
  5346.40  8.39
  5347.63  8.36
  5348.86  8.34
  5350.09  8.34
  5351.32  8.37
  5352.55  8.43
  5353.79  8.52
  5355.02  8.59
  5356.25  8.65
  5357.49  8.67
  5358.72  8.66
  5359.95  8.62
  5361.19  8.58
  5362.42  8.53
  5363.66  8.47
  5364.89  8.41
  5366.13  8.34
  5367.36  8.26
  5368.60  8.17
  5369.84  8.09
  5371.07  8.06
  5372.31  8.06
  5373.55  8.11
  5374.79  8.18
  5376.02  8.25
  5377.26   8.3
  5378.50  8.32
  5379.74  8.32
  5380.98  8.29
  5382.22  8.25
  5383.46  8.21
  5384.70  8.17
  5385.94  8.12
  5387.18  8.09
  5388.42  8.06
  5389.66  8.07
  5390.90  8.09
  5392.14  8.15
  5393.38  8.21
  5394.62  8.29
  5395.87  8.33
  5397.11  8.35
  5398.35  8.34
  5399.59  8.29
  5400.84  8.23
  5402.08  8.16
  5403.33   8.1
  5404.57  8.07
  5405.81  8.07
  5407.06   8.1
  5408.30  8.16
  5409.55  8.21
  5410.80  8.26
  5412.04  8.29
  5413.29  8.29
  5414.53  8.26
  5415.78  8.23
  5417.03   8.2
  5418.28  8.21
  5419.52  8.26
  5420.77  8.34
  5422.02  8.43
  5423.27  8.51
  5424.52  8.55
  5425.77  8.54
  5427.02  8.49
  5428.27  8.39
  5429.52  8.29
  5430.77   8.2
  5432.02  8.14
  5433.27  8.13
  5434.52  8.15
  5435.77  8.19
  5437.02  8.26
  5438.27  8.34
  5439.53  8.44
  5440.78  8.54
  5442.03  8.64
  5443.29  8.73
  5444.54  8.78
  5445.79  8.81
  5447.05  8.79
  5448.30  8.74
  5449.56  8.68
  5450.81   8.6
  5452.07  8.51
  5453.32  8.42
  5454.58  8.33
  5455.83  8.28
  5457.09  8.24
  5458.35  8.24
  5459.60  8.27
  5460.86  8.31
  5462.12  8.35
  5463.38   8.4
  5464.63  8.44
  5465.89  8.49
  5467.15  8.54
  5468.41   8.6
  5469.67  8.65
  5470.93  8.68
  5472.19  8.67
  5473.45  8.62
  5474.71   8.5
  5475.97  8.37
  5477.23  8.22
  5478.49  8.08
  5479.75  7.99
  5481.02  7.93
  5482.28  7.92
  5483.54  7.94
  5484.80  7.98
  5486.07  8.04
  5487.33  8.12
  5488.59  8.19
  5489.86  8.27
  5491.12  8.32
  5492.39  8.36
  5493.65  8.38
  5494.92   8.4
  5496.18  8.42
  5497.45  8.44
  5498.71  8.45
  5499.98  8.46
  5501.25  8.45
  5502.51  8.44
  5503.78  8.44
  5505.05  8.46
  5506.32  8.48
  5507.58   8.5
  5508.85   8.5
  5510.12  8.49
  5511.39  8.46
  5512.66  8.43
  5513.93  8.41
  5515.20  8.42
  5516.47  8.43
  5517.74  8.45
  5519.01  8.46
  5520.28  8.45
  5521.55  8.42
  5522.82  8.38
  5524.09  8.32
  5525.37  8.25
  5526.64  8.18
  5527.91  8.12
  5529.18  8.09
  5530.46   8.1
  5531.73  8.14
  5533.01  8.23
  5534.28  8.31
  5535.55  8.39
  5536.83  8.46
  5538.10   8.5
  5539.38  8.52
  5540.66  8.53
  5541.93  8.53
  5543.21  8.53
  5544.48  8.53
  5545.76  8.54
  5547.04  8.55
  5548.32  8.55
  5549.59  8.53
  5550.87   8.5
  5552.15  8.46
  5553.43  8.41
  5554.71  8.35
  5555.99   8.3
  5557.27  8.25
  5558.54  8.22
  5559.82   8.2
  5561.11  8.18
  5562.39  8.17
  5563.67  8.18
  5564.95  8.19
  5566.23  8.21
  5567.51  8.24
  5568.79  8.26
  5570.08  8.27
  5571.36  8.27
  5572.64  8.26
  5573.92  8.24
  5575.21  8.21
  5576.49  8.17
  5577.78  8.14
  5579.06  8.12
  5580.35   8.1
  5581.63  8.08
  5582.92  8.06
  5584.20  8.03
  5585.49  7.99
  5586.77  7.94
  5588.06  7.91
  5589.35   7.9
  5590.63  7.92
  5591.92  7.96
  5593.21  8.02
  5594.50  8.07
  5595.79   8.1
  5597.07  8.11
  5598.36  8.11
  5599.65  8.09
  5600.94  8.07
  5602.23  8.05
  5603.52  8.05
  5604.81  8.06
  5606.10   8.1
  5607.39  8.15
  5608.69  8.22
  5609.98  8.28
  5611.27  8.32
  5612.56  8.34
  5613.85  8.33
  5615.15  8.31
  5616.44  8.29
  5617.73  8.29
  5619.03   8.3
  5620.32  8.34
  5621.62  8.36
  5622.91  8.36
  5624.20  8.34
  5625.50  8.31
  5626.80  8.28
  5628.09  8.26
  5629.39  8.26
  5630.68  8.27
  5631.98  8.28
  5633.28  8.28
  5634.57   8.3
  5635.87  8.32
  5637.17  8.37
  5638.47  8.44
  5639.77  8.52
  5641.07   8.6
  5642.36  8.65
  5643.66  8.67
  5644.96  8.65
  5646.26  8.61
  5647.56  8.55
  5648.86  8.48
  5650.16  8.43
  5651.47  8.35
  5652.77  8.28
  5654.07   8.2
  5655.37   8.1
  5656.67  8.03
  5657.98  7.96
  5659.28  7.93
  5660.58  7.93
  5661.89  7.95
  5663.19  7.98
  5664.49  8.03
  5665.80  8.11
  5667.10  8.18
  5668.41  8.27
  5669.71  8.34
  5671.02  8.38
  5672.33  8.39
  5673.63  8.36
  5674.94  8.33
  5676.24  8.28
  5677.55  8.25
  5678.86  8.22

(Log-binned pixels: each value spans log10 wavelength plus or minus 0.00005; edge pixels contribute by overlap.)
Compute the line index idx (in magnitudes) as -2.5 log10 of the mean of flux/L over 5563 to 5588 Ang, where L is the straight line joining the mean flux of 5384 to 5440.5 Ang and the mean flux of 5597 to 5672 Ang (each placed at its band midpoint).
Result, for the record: 0.01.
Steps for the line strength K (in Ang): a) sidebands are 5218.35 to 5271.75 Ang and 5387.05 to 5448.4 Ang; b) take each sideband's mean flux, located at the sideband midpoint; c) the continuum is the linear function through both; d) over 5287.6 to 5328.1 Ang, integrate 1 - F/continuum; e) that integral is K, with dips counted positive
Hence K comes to -1.5 Ang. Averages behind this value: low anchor 8.12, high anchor 8.32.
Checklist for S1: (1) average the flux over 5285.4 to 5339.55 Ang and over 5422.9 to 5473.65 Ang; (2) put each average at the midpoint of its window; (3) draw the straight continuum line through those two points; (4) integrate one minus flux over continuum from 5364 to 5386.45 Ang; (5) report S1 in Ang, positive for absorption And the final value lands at 0.61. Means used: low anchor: 8.44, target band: 8.22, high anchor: 8.46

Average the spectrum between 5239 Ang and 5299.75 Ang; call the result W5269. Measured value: 8.07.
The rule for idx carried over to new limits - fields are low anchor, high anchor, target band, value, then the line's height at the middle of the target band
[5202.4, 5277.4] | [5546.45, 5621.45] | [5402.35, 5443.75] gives -0.02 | 8.15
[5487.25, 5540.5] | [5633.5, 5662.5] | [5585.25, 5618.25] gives 0.03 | 8.35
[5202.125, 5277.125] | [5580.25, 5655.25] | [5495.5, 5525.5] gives -0.03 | 8.2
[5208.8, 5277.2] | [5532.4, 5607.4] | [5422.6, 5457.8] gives -0.04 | 8.17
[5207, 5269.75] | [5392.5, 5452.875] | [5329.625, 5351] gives -0.01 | 8.25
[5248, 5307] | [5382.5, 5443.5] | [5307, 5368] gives -0.04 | 8.18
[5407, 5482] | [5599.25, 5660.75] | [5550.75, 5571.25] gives 0.01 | 8.33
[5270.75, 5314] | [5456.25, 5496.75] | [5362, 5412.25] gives 0.01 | 8.3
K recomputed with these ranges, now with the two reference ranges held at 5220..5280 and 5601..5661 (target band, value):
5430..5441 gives -0.08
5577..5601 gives 0.70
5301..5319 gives -1.27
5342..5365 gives -0.92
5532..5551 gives -0.51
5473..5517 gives -0.50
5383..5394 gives 0.06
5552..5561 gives -0.04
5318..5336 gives -0.65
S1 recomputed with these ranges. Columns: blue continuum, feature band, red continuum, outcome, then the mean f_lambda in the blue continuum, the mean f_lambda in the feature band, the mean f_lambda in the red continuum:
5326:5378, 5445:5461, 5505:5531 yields -0.24 Ang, 8.34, 8.49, 8.37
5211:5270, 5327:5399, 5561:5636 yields -1.37 Ang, 8.13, 8.31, 8.18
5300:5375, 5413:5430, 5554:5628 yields 0.02 Ang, 8.46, 8.36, 8.18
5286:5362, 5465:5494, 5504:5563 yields 0.35 Ang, 8.45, 8.3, 8.38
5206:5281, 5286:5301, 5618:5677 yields -0.17 Ang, 8.09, 8.21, 8.3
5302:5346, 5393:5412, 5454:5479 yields 0.55 Ang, 8.51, 8.21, 8.42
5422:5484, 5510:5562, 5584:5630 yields -0.64 Ang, 8.41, 8.38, 8.16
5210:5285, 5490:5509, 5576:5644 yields -0.58 Ang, 8.1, 8.43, 8.21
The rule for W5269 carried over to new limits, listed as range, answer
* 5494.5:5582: 8.35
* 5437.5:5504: 8.4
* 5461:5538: 8.35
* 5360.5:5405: 8.23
